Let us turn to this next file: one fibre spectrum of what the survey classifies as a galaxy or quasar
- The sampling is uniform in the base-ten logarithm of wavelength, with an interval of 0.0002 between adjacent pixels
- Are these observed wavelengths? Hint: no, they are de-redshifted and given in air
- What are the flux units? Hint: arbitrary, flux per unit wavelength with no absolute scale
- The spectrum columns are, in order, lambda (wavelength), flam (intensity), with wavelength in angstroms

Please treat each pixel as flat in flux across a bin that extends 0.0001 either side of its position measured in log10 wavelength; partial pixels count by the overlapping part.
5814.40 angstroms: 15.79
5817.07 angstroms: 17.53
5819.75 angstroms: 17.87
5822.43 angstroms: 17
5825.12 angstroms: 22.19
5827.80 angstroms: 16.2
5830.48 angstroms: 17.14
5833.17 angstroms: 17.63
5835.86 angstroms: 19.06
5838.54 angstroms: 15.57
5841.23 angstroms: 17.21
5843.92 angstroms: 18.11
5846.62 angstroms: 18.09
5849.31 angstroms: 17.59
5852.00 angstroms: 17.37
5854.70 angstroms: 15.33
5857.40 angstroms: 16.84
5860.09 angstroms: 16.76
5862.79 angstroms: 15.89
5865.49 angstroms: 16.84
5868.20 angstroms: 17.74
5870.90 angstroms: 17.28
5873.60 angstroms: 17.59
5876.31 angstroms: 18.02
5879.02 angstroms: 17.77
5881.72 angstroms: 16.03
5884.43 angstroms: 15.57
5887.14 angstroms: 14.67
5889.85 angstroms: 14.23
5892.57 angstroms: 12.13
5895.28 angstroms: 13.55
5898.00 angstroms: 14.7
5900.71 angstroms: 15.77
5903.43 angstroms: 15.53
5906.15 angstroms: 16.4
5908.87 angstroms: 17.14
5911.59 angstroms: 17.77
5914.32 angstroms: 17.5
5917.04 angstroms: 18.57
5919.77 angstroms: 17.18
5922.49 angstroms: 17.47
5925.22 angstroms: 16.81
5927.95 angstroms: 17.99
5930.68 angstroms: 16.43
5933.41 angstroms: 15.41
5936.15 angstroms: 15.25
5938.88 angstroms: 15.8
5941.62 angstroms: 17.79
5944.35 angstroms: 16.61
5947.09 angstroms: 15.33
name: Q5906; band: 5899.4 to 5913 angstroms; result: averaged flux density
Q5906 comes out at 16.5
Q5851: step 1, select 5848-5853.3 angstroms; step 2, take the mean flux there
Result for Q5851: 17.5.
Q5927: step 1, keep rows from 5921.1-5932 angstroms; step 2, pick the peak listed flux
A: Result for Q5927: 17.99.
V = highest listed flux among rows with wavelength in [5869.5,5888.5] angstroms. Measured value 18.02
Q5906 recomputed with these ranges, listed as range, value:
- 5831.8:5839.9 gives 17.4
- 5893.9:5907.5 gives 15.2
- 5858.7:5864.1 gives 16.4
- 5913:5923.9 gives 17.7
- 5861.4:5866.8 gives 16.4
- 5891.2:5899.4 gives 13.5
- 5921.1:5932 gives 17.2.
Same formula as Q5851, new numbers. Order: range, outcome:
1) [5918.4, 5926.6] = 17.2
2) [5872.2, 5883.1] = 17.4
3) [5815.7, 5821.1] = 17.7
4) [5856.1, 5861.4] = 16.8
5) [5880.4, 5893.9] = 14.5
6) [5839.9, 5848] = 17.8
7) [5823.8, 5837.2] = 18.4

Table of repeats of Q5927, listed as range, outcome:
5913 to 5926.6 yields 18.57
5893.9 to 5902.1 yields 15.77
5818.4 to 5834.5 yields 22.19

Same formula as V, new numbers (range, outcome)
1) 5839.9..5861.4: 18.11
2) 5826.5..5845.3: 19.06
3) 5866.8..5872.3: 17.74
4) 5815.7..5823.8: 17.87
